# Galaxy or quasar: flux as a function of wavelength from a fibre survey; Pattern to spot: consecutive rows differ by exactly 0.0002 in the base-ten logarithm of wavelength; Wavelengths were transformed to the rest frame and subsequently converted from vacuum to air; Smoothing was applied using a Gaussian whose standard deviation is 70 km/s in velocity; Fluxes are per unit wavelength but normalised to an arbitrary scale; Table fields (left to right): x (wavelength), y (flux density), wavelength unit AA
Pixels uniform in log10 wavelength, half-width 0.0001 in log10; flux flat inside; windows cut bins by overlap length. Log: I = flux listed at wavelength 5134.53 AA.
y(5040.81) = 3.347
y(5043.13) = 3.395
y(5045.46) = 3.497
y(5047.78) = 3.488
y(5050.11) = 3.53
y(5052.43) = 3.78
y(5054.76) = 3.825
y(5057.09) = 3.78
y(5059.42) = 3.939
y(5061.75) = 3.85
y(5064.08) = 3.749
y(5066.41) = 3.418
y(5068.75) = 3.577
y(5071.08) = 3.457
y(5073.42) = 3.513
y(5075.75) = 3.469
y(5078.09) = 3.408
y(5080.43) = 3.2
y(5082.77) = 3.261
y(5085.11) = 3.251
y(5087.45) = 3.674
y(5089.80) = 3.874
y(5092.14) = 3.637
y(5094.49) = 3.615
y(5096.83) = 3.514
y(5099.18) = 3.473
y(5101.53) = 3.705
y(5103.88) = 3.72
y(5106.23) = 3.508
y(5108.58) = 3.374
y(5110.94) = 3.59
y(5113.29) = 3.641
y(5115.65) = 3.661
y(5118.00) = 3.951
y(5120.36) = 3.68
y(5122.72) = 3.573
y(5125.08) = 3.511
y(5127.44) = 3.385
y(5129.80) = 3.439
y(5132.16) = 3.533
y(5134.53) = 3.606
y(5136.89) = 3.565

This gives 3.606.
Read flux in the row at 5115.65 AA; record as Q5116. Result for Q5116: 3.661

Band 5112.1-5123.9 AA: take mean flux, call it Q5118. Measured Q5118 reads 3.7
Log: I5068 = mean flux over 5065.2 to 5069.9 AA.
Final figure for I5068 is 3.5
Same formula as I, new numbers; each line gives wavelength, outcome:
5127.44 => 3.385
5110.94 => 3.59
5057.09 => 3.78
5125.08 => 3.511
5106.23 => 3.508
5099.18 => 3.473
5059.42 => 3.939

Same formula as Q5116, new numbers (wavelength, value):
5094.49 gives 3.615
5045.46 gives 3.497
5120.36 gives 3.68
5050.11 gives 3.53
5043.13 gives 3.395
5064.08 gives 3.749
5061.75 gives 3.85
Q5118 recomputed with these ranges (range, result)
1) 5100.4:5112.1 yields 3.58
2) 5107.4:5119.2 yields 3.64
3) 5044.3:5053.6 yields 3.57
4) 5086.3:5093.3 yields 3.73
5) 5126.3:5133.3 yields 3.45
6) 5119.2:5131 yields 3.52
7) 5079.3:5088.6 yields 3.35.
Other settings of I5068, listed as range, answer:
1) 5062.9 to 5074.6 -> 3.54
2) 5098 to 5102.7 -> 3.59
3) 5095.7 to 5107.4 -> 3.58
